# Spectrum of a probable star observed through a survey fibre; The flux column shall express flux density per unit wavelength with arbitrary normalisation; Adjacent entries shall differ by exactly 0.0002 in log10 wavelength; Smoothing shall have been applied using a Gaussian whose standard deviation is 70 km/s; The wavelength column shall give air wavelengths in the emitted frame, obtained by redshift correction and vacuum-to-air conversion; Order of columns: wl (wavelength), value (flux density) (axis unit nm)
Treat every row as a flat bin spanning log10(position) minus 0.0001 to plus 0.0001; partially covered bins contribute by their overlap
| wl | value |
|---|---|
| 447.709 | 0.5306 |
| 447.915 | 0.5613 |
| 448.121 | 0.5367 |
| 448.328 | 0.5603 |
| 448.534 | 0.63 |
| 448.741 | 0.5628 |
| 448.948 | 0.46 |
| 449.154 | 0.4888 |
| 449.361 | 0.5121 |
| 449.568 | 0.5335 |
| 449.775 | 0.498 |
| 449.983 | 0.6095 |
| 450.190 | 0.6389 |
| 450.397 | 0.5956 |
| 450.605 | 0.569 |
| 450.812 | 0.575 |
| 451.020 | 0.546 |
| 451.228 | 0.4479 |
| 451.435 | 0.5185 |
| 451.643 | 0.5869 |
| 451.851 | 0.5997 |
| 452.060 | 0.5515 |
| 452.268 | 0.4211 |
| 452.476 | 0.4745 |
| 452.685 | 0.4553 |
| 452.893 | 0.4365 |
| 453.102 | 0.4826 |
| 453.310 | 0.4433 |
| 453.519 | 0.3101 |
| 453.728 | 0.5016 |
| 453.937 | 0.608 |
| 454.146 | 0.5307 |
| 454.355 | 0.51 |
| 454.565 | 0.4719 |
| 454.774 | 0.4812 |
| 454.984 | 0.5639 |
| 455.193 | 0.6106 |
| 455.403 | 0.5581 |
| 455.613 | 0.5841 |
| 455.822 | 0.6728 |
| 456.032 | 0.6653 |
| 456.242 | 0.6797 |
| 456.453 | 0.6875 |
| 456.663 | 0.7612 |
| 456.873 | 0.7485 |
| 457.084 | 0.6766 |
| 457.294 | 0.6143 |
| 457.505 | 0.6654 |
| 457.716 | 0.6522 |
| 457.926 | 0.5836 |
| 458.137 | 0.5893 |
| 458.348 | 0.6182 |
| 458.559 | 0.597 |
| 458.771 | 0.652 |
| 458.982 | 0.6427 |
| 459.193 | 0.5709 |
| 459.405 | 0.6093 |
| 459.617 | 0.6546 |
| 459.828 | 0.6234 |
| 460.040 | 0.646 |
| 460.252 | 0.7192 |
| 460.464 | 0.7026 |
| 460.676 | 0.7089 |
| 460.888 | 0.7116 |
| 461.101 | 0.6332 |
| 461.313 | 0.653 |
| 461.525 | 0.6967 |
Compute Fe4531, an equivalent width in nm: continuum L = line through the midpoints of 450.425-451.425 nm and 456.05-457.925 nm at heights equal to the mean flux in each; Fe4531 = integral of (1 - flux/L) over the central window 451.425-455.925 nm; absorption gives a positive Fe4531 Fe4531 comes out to 0.63 nm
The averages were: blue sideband 0.538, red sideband 0.679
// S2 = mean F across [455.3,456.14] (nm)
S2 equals 0.621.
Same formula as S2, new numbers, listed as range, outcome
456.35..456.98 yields 0.733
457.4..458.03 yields 0.634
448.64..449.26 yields 0.504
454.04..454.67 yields 0.504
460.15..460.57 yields 0.711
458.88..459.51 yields 0.607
